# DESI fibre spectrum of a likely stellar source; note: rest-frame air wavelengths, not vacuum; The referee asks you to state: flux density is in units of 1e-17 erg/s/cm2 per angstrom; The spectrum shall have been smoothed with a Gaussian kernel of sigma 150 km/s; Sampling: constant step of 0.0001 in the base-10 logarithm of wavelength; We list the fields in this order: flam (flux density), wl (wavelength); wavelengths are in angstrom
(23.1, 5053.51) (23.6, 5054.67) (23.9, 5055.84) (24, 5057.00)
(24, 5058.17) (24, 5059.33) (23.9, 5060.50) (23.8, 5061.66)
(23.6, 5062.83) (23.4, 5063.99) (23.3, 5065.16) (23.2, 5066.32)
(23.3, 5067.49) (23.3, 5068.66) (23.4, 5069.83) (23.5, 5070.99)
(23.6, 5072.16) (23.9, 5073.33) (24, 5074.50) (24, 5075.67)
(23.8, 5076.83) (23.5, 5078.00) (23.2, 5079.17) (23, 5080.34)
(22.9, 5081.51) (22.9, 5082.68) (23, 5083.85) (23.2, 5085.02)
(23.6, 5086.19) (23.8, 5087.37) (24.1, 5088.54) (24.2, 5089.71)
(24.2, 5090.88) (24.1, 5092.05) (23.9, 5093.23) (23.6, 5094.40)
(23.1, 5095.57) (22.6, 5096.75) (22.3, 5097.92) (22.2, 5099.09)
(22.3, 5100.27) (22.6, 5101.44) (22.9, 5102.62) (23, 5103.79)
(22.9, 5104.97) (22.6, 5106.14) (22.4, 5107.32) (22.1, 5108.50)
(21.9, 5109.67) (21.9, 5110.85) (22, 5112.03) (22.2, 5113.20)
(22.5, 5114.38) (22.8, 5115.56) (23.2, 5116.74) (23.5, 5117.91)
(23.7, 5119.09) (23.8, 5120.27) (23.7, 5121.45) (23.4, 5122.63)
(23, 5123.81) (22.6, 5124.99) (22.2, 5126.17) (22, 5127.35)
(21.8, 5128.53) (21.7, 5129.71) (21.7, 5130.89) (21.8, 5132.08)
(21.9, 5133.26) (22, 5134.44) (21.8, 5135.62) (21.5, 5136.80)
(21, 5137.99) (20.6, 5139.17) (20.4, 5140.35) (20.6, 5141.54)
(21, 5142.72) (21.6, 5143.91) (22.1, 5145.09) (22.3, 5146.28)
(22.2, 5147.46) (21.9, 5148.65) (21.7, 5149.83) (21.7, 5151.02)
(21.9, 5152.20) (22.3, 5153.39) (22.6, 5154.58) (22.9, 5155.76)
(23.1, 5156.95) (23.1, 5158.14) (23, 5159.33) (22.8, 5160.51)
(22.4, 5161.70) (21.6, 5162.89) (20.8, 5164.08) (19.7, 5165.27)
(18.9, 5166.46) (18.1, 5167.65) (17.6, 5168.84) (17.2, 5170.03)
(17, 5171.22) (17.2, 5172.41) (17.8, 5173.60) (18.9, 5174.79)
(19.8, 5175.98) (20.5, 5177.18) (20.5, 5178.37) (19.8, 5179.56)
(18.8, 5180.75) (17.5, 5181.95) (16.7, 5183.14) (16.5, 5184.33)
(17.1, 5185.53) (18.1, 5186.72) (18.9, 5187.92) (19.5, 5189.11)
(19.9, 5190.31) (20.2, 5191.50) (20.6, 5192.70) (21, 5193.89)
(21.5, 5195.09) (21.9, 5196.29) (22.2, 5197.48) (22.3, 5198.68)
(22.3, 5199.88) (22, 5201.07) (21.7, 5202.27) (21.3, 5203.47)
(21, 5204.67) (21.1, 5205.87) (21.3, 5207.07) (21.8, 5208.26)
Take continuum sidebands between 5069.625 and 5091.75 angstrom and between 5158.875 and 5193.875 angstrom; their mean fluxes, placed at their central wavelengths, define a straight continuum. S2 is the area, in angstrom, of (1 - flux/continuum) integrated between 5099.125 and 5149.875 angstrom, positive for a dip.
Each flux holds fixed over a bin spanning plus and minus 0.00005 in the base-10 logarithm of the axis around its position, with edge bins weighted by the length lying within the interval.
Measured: -1.5 angstrom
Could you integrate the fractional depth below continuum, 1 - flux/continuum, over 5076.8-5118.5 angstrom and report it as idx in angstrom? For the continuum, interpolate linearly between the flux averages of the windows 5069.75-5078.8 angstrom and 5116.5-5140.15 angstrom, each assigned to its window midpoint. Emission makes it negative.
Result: 0.2 angstrom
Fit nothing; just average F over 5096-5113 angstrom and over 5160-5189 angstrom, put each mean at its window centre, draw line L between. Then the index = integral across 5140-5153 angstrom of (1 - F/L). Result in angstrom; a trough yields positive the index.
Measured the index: -0.8 angstrom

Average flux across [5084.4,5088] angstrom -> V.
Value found 23.5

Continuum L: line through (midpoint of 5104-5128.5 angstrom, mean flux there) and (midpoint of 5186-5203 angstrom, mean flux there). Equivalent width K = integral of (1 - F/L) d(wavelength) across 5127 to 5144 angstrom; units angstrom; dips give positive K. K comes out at 0.64 angstrom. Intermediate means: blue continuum 22.7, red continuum 20.8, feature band 21.4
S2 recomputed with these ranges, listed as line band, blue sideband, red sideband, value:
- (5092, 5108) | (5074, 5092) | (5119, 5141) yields 0.1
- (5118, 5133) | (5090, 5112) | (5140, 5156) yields -0.2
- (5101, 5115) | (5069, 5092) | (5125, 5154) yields 0.2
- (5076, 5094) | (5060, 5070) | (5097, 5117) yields -0.5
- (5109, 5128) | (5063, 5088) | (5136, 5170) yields -0.4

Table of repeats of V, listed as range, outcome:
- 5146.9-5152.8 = 21.9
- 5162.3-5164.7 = 21.2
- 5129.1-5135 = 21.8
